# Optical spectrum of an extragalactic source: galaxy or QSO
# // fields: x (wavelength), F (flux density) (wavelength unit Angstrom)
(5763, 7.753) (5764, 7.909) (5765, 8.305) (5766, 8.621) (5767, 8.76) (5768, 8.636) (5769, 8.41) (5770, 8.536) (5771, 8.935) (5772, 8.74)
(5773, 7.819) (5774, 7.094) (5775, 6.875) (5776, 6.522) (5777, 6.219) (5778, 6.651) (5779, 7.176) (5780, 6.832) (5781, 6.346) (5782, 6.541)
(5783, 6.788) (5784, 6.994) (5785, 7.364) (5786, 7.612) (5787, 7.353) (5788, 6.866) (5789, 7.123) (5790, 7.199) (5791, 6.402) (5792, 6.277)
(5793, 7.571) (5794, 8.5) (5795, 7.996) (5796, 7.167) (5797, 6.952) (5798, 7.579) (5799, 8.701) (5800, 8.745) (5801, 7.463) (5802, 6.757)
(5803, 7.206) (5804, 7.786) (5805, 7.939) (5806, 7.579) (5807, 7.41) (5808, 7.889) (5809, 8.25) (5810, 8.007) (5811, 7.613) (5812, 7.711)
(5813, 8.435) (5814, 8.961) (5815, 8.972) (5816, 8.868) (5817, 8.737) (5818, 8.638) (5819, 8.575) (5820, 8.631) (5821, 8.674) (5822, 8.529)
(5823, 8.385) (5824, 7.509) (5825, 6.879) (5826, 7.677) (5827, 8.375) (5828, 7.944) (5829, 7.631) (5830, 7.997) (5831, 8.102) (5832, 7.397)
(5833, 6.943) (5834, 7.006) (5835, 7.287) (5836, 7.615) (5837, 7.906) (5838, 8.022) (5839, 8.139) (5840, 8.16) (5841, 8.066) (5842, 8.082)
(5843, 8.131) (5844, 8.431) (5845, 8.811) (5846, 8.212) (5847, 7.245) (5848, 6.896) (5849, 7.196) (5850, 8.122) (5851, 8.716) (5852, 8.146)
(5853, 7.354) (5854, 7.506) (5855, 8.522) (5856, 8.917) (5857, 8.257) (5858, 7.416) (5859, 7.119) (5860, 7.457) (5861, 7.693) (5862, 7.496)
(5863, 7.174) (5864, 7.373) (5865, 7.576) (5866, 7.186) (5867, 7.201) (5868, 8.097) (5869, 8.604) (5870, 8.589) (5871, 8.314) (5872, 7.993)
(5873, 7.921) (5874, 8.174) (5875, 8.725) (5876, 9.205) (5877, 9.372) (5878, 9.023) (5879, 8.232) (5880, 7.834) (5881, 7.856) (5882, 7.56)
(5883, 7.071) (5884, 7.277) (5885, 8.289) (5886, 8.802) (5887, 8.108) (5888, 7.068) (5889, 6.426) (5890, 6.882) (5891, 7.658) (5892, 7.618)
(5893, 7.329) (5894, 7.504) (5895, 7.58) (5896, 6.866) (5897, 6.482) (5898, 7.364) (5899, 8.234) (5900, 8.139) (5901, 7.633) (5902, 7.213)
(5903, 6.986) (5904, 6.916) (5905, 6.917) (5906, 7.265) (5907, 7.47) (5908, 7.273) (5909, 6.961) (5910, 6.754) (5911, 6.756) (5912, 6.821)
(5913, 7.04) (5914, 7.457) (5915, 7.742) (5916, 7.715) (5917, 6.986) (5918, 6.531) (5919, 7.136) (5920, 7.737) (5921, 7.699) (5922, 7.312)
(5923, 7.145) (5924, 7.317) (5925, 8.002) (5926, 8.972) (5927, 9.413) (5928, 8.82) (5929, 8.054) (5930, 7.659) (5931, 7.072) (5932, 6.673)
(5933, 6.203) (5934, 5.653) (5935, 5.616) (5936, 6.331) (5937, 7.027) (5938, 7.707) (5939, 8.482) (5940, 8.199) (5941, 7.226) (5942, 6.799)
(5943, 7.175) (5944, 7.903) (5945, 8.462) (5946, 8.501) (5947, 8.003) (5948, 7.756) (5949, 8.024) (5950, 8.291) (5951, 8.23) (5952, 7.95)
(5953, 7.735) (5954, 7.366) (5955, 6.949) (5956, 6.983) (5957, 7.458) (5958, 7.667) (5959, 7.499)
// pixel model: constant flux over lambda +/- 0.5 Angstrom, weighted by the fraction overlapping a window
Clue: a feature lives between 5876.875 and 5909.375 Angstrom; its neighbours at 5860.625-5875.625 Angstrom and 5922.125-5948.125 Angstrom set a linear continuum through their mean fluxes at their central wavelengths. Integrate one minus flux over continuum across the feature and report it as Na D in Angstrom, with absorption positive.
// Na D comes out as 0.9 Angstrom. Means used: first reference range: 7.89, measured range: 7.53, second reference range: 7.54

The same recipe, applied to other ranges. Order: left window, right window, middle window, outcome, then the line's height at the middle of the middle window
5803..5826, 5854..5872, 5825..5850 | 0.6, 7.99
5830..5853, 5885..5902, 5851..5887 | -1.6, 7.66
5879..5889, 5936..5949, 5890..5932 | 1.6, 7.72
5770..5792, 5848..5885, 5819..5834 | -0.7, 7.56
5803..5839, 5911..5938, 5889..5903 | 0.2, 7.5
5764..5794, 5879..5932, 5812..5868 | -3.6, 7.45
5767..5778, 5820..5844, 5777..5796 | 1.8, 7.8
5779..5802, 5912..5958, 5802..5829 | -2.8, 7.32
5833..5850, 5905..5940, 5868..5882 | -1.5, 7.61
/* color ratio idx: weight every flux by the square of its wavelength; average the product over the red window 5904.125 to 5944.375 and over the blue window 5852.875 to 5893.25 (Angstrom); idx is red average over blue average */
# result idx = 0.9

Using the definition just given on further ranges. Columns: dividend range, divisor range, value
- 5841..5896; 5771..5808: 1.11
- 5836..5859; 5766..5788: 1.10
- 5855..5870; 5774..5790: 1.15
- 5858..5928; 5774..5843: 1.03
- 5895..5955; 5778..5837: 1.01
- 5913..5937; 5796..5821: 0.95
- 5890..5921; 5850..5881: 0.92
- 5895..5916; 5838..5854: 0.93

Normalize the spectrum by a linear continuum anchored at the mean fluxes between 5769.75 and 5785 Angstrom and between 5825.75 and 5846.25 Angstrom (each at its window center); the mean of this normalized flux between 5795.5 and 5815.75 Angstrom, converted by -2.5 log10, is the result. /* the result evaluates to -0.05 mag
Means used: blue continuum 7.19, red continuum 7.9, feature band 7.87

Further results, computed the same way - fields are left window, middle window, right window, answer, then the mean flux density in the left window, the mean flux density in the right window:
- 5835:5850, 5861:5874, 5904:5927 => -0.01 mag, 7.91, 7.36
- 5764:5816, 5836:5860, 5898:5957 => -0.06 mag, 7.63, 7.45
